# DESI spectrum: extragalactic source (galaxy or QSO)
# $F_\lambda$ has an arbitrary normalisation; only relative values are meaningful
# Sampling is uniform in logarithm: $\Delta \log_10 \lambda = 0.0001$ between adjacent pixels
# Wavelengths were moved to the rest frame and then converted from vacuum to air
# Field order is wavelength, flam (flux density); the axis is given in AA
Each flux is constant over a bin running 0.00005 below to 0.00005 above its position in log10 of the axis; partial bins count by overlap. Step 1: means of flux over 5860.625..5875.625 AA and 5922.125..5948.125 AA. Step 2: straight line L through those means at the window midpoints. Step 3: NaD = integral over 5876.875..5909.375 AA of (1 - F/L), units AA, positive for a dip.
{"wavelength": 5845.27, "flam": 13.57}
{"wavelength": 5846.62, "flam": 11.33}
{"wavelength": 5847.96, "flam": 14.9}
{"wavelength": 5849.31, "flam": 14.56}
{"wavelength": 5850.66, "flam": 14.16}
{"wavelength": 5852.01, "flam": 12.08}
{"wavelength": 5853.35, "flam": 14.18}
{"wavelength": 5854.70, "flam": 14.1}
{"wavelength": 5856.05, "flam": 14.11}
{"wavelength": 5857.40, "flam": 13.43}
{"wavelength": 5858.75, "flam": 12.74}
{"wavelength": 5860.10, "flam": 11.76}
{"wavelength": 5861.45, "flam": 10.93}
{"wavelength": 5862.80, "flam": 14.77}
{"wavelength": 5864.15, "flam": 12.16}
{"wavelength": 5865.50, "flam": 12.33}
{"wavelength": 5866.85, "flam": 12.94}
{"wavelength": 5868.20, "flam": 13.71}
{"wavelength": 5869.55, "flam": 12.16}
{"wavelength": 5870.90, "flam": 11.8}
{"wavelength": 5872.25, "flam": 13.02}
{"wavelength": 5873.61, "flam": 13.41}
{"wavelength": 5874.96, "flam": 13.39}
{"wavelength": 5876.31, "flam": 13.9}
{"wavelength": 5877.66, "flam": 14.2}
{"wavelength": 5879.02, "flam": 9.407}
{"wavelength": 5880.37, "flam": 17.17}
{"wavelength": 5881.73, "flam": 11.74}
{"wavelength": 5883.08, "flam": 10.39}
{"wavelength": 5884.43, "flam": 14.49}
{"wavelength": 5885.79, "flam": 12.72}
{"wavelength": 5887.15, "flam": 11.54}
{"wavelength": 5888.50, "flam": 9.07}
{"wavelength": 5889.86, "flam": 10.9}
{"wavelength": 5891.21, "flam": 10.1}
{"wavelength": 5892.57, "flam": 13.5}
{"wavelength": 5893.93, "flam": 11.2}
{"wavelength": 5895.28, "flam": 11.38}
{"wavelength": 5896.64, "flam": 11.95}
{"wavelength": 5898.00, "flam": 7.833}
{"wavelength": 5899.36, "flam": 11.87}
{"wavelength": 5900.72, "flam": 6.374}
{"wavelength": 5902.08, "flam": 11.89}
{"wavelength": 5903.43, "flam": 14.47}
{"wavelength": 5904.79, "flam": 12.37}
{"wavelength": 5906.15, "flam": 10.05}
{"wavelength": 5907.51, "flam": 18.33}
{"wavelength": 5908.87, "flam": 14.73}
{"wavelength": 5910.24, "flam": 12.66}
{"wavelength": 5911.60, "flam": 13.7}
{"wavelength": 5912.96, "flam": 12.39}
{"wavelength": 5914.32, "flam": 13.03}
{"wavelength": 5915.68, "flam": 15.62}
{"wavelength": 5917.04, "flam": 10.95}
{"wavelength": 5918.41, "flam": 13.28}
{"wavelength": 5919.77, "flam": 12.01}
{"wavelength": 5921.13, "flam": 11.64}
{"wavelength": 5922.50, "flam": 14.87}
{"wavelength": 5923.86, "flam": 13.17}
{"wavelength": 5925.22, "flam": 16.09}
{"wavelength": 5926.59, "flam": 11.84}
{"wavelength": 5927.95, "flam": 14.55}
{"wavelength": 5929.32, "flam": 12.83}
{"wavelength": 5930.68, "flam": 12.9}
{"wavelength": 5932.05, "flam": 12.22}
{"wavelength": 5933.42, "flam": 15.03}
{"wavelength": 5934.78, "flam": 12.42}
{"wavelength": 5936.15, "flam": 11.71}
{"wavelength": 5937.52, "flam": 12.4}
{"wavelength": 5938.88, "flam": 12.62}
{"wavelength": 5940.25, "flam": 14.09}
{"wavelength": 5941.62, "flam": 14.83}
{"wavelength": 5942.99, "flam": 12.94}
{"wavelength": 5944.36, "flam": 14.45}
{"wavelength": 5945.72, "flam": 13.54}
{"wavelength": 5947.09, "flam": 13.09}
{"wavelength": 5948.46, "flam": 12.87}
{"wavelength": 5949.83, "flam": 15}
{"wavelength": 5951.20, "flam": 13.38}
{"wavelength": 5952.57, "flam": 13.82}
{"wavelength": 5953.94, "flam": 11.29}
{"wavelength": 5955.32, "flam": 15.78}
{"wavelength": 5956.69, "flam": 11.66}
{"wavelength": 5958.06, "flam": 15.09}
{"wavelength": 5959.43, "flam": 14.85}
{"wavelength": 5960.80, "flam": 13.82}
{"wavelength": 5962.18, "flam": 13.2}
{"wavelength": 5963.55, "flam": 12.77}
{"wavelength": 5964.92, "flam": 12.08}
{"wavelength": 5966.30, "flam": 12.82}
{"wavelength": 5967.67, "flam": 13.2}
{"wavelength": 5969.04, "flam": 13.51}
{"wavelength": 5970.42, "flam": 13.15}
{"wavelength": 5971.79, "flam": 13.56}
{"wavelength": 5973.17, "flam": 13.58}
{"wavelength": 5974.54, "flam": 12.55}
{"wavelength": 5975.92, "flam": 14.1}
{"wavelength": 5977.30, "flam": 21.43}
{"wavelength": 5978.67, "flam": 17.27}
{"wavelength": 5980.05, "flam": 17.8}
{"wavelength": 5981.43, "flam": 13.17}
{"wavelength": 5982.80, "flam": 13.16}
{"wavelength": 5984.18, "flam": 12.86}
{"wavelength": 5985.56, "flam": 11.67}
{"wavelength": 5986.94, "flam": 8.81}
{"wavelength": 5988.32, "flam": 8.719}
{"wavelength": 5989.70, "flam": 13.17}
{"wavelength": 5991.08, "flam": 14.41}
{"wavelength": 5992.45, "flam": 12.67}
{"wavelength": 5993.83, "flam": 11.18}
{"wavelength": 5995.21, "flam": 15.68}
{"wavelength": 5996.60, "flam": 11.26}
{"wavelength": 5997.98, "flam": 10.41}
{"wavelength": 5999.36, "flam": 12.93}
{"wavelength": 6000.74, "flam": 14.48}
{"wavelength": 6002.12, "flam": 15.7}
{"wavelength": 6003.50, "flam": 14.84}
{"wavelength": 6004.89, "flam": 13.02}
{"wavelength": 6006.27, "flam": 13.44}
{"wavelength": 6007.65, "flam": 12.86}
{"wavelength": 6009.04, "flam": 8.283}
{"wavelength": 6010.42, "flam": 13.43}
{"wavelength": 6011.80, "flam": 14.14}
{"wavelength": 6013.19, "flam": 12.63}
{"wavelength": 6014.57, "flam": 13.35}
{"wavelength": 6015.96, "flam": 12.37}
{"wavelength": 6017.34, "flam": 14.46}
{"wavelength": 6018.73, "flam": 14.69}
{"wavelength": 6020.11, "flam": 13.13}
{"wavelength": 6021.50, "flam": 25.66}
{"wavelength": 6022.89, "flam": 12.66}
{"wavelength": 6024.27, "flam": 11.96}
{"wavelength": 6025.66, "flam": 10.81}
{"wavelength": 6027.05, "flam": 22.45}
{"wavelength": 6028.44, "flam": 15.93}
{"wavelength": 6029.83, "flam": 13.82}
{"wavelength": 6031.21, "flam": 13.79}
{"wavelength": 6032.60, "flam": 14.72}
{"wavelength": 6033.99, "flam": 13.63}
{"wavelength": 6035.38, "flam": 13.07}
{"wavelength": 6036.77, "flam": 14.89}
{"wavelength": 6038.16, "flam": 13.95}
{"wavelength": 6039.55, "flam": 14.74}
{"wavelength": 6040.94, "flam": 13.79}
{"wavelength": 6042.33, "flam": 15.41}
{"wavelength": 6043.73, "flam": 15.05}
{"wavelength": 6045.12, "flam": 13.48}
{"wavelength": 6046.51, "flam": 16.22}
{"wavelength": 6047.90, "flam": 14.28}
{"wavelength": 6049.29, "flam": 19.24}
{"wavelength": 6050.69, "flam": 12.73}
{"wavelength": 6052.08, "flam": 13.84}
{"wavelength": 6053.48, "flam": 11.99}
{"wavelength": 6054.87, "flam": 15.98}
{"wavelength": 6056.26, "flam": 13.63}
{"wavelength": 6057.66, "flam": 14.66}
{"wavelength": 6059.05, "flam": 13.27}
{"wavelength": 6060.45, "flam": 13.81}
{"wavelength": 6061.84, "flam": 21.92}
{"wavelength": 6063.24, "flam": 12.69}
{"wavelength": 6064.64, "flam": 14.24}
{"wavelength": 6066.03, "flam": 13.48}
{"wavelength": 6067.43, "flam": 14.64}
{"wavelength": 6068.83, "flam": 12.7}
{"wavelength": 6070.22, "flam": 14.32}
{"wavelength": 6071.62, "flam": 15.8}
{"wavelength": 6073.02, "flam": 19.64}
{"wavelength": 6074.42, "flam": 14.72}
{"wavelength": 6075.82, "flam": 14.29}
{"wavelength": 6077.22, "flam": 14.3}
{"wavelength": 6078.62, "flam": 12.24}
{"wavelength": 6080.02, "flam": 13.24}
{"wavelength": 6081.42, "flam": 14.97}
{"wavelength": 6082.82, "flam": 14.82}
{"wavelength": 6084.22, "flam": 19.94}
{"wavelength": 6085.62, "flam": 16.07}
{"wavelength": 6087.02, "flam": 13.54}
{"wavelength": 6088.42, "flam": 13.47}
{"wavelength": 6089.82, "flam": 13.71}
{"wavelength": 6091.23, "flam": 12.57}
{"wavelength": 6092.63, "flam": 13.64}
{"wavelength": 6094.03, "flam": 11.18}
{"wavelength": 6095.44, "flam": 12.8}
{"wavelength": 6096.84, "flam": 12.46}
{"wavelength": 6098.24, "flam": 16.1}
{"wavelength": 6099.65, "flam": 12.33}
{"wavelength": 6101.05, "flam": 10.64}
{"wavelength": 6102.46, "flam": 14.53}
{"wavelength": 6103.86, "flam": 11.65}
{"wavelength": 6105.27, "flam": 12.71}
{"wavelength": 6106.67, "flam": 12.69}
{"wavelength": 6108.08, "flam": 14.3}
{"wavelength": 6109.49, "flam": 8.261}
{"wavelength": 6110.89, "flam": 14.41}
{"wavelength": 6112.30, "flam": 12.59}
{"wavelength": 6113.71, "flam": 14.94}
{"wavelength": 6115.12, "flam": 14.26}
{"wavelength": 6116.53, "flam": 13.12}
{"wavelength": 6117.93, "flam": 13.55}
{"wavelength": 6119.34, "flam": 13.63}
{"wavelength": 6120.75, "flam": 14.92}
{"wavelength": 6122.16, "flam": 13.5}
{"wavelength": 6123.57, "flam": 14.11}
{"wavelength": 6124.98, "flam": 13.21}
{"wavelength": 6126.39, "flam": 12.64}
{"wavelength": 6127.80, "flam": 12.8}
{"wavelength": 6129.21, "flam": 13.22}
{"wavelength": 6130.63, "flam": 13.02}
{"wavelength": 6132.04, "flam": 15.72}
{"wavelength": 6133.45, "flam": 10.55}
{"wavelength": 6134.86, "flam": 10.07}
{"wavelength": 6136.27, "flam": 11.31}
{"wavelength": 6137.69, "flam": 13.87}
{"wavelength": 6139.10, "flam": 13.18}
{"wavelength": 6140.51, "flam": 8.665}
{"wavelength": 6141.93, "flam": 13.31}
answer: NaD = 2.6 AA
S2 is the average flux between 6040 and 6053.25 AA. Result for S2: 14.8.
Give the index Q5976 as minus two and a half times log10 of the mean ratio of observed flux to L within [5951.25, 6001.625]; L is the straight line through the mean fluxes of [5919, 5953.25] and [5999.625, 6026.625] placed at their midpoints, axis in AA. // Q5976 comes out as 0.02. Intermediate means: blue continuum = 13.4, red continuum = 13.9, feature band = 13.4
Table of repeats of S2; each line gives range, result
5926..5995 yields 13.4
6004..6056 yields 14.3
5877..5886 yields 12.9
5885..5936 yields 12.5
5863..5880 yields 12.8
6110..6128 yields 13.6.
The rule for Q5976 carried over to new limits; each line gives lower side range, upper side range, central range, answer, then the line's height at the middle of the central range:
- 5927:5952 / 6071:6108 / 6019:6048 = -0.09 mag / 13.8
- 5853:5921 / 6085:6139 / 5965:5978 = -0.11 mag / 12.7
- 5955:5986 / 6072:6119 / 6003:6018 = 0.08 mag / 14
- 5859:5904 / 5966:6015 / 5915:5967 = -0.05 mag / 12.8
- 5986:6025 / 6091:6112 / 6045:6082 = -0.14 mag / 12.9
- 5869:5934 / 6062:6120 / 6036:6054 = -0.08 mag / 13.5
